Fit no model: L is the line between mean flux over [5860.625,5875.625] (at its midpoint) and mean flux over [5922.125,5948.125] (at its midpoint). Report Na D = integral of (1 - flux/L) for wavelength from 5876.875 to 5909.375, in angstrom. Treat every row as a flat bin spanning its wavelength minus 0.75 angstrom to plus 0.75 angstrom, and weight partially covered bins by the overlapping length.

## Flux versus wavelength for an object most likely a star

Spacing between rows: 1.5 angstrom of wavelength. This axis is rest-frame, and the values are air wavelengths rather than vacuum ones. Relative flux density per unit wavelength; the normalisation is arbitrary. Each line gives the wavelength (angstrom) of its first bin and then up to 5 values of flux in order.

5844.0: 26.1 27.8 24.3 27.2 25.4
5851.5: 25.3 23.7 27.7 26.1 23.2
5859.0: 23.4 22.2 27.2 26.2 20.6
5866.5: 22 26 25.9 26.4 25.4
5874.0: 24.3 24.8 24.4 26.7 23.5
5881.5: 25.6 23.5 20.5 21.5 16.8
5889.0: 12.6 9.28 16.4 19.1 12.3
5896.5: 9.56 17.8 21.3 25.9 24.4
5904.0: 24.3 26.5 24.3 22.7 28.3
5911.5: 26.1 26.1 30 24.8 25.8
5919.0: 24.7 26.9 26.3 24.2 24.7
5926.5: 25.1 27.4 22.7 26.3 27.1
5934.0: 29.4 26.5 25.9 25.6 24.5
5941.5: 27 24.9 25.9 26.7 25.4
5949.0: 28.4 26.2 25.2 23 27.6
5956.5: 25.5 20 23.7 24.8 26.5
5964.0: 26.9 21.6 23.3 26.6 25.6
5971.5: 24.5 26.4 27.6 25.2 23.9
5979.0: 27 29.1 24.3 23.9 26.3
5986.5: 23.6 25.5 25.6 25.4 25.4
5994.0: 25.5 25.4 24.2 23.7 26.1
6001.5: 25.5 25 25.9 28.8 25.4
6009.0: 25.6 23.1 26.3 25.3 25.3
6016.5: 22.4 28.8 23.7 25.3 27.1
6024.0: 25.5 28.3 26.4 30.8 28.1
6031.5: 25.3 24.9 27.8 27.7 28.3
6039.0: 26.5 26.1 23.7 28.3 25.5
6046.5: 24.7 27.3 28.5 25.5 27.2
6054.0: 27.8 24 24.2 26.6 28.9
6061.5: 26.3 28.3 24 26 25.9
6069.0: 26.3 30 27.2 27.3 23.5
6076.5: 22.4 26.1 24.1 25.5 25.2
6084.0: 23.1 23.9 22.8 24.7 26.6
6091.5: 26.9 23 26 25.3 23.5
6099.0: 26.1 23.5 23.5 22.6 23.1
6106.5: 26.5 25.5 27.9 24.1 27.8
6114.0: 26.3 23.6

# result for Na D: 6.2 angstrom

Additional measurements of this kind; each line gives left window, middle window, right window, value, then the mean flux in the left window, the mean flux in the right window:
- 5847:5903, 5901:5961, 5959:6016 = -4.6 angstrom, 22.3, 25.4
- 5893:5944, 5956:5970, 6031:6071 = 0.4 angstrom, 24.4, 26.5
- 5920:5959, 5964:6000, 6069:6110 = 0.4 angstrom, 25.7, 25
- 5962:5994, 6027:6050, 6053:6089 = -1.2 angstrom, 25.4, 25.6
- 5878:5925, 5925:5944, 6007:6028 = -2.3 angstrom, 22.2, 25.7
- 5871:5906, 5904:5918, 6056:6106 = -3.1 angstrom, 20.8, 25.2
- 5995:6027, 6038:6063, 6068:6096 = -1.0 angstrom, 25.6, 25.3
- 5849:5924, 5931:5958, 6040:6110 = -2.4 angstrom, 23.2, 25.5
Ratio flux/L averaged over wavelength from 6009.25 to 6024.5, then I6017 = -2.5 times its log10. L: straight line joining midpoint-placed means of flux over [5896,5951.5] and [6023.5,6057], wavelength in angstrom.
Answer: 0.05 mag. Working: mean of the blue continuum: 25.2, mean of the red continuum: 26.7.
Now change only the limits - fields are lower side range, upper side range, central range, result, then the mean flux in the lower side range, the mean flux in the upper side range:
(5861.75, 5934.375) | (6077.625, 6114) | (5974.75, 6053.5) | -0.075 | 23.3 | 24.9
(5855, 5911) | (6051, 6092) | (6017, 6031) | -0.090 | 22.2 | 25.7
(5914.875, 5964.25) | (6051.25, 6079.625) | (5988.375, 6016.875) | 0.025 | 25.6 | 26.1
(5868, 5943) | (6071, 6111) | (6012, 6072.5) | -0.084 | 23.5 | 24.9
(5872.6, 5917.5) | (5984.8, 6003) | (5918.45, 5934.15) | -0.125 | 22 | 25.1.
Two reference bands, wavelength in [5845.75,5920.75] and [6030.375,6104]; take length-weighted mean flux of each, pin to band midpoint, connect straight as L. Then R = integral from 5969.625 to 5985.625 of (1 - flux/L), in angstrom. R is -0.9 angstrom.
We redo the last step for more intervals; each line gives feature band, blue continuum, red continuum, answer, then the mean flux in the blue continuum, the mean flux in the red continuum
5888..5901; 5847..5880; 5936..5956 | 5.0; 24.9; 25.9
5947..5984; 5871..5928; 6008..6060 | -1.3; 22.7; 26.3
